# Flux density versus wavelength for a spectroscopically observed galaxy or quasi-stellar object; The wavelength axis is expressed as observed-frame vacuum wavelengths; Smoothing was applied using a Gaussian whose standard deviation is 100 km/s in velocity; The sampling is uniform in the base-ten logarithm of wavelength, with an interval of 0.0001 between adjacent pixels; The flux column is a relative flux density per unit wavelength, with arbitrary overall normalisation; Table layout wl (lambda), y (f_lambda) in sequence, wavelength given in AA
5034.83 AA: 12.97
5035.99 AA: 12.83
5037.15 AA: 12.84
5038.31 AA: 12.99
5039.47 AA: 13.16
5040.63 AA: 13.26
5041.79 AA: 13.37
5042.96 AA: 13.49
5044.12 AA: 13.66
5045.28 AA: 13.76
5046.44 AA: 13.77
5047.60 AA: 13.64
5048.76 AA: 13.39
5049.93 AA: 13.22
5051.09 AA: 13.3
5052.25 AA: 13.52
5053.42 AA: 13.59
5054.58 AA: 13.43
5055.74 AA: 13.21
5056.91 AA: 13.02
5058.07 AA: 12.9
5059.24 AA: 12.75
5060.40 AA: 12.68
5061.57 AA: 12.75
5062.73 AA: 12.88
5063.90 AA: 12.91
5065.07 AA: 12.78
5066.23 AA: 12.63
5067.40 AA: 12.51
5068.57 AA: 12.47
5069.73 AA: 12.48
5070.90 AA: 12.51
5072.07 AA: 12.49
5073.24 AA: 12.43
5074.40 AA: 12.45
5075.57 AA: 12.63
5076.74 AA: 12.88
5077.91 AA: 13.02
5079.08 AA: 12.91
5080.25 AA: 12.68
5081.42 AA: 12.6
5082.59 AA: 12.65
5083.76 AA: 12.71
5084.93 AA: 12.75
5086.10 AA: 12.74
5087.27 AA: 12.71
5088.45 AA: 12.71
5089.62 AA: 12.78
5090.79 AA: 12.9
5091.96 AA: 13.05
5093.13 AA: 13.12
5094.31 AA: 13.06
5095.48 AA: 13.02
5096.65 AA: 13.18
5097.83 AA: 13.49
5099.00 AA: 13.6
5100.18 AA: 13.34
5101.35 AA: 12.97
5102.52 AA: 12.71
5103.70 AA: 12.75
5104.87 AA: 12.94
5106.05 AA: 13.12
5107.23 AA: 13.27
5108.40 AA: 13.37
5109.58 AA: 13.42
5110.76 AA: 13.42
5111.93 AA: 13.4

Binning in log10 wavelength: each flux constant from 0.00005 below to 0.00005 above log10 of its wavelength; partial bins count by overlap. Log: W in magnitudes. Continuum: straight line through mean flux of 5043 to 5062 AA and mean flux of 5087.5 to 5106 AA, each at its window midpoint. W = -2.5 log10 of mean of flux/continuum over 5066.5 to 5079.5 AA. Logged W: 0.05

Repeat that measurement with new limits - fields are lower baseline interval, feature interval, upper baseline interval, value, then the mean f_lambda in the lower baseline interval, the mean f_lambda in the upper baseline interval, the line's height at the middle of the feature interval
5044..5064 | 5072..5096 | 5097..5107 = 0.032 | 13.2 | 13.1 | 13.2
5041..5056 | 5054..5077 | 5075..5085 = 0.030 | 13.5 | 12.8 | 13.1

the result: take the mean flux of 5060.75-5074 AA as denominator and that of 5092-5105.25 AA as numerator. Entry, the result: 1.04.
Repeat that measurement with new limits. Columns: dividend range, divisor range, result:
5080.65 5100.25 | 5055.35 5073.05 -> 1.02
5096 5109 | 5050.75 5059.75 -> 1.00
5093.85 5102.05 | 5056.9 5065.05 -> 1.03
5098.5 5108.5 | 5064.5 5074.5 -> 1.04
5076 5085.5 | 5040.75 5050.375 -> 0.94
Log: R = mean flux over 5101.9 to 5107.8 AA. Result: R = 12.9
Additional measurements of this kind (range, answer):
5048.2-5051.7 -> 13.3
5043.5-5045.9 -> 13.7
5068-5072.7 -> 12.5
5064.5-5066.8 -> 12.7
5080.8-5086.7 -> 12.7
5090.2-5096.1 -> 13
